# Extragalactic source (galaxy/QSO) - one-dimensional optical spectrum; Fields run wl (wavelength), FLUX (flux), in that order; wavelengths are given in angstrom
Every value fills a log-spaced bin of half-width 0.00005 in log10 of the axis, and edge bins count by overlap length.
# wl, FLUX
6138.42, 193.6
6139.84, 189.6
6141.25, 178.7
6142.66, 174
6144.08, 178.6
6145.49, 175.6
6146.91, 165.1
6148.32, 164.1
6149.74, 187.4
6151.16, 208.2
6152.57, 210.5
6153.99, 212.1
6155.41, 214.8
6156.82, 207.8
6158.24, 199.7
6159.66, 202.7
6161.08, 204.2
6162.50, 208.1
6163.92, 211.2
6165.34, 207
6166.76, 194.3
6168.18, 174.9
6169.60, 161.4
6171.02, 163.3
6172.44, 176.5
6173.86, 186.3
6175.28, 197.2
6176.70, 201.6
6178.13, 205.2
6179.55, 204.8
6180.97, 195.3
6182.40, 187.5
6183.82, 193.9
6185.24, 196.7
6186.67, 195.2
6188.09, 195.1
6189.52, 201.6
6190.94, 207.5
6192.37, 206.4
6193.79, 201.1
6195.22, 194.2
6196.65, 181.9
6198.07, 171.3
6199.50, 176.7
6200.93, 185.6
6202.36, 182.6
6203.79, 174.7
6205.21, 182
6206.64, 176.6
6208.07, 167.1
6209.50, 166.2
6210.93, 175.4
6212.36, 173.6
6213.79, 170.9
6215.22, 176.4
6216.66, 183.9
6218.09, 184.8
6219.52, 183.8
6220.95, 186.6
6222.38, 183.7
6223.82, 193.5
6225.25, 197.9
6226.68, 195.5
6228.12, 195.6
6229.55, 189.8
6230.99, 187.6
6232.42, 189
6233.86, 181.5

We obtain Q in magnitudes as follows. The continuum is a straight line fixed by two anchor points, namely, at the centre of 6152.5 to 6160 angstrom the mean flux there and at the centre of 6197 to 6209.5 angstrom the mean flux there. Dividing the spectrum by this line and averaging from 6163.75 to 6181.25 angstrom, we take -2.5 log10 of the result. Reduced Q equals 0.039 mag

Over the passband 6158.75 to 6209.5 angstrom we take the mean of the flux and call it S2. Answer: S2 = 190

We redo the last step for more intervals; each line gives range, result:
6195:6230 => 182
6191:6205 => 187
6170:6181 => 190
